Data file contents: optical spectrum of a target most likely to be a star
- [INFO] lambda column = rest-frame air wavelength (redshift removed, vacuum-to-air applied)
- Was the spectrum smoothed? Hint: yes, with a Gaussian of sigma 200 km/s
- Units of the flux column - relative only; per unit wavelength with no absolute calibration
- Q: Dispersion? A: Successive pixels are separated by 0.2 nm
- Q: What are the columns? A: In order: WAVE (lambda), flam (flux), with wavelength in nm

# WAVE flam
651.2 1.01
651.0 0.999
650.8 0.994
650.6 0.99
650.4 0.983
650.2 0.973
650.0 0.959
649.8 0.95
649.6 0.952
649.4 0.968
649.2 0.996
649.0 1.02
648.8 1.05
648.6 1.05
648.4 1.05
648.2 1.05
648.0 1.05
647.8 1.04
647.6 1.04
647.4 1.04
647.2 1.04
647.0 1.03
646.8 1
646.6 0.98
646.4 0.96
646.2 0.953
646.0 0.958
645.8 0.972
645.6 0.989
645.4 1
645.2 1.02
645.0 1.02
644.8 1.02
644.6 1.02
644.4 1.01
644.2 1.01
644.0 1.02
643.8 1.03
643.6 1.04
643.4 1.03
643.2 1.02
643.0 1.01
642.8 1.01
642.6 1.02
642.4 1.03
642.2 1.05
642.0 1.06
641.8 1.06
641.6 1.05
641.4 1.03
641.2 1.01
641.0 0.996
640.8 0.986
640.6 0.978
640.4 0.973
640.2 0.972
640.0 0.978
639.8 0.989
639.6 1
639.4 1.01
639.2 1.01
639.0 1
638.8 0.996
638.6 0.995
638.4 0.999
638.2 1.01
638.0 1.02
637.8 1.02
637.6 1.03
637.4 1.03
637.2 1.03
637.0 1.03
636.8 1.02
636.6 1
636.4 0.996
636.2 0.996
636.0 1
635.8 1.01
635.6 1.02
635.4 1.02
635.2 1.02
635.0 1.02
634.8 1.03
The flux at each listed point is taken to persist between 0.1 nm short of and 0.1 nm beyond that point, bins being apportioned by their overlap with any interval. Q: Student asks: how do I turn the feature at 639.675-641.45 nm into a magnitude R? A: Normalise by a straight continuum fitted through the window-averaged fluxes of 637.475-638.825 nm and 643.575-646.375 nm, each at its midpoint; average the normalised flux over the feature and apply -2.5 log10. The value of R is 0.02 mag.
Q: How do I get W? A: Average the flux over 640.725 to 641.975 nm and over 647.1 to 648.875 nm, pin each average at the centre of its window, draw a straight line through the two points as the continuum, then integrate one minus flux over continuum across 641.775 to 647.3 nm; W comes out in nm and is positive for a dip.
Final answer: 0.12 nm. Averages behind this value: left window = 1.02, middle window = 1.01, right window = 1.05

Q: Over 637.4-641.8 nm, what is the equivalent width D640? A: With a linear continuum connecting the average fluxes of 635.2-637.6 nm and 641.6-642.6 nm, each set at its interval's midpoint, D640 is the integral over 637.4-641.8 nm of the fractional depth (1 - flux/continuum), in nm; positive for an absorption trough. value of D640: 0.12 nm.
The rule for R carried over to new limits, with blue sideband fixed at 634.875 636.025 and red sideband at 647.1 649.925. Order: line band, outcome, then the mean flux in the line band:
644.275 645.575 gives 0.01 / 1.01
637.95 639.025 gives 0.02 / 1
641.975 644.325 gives -0.01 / 1.03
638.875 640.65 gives 0.03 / 0.99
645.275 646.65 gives 0.05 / 0.974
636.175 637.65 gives 0.00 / 1.02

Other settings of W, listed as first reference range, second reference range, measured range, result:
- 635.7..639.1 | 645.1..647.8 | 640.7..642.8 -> -0.047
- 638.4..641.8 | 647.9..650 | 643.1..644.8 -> -0.030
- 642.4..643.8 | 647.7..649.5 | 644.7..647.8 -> 0.074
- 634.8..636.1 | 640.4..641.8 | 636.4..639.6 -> 0.002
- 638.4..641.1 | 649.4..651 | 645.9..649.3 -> -0.141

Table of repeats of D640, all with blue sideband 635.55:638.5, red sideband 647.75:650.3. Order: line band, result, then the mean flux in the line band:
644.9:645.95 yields 0.012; 0.998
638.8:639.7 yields 0.008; 1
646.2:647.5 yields 0.006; 1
